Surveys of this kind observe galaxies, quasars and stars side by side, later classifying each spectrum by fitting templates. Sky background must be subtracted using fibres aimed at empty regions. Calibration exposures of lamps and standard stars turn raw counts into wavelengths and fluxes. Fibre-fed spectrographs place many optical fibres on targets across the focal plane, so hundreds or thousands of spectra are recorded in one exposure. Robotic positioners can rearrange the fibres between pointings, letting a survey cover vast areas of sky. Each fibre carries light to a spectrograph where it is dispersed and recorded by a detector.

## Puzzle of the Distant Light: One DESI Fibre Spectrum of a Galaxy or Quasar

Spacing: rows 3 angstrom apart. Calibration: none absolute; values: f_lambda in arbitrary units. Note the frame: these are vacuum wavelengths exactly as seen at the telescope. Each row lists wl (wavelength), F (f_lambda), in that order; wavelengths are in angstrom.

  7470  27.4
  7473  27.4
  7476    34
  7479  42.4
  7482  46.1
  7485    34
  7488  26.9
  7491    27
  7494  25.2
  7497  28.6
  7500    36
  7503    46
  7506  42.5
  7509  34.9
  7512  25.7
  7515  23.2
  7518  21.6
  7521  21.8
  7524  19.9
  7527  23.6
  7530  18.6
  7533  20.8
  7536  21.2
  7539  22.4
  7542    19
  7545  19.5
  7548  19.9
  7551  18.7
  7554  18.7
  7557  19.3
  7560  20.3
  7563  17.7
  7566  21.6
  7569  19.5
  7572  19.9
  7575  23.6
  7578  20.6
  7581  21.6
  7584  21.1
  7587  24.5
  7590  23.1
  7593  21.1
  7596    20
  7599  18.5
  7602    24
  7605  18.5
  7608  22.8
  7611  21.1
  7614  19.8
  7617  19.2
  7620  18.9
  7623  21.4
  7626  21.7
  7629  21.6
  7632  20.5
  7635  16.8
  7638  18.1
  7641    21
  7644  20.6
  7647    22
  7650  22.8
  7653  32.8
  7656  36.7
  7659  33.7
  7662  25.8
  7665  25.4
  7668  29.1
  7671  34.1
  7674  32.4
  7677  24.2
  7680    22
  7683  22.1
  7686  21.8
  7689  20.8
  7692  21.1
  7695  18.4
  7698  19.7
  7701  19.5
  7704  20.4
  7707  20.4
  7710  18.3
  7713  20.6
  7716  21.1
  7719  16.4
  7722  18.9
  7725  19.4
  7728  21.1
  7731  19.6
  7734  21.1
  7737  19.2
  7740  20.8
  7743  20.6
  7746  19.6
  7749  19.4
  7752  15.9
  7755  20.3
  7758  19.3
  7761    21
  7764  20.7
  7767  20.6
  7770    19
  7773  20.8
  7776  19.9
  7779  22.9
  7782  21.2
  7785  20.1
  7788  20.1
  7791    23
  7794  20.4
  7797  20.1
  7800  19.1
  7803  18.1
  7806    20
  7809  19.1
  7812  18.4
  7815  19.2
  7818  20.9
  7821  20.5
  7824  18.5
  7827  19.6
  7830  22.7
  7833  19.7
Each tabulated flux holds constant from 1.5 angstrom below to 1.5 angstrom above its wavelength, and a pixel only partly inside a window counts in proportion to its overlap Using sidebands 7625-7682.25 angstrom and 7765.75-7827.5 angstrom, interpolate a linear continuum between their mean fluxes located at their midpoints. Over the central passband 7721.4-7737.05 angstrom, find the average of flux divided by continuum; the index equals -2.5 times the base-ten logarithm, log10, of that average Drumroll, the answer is 0.13 mag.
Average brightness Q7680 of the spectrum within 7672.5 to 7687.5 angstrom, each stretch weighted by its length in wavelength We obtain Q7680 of 24.5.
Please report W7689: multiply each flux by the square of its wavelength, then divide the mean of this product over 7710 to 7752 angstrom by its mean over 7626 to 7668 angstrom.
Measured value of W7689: 0.8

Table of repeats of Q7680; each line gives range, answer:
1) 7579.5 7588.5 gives 22.4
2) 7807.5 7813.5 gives 18.8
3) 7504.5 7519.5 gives 29.6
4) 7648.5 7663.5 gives 30.4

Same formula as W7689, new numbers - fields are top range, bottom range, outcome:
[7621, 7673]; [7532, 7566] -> 1.29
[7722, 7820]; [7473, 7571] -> 0.82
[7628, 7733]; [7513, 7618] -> 1.13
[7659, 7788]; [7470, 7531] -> 0.75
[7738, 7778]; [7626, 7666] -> 0.84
